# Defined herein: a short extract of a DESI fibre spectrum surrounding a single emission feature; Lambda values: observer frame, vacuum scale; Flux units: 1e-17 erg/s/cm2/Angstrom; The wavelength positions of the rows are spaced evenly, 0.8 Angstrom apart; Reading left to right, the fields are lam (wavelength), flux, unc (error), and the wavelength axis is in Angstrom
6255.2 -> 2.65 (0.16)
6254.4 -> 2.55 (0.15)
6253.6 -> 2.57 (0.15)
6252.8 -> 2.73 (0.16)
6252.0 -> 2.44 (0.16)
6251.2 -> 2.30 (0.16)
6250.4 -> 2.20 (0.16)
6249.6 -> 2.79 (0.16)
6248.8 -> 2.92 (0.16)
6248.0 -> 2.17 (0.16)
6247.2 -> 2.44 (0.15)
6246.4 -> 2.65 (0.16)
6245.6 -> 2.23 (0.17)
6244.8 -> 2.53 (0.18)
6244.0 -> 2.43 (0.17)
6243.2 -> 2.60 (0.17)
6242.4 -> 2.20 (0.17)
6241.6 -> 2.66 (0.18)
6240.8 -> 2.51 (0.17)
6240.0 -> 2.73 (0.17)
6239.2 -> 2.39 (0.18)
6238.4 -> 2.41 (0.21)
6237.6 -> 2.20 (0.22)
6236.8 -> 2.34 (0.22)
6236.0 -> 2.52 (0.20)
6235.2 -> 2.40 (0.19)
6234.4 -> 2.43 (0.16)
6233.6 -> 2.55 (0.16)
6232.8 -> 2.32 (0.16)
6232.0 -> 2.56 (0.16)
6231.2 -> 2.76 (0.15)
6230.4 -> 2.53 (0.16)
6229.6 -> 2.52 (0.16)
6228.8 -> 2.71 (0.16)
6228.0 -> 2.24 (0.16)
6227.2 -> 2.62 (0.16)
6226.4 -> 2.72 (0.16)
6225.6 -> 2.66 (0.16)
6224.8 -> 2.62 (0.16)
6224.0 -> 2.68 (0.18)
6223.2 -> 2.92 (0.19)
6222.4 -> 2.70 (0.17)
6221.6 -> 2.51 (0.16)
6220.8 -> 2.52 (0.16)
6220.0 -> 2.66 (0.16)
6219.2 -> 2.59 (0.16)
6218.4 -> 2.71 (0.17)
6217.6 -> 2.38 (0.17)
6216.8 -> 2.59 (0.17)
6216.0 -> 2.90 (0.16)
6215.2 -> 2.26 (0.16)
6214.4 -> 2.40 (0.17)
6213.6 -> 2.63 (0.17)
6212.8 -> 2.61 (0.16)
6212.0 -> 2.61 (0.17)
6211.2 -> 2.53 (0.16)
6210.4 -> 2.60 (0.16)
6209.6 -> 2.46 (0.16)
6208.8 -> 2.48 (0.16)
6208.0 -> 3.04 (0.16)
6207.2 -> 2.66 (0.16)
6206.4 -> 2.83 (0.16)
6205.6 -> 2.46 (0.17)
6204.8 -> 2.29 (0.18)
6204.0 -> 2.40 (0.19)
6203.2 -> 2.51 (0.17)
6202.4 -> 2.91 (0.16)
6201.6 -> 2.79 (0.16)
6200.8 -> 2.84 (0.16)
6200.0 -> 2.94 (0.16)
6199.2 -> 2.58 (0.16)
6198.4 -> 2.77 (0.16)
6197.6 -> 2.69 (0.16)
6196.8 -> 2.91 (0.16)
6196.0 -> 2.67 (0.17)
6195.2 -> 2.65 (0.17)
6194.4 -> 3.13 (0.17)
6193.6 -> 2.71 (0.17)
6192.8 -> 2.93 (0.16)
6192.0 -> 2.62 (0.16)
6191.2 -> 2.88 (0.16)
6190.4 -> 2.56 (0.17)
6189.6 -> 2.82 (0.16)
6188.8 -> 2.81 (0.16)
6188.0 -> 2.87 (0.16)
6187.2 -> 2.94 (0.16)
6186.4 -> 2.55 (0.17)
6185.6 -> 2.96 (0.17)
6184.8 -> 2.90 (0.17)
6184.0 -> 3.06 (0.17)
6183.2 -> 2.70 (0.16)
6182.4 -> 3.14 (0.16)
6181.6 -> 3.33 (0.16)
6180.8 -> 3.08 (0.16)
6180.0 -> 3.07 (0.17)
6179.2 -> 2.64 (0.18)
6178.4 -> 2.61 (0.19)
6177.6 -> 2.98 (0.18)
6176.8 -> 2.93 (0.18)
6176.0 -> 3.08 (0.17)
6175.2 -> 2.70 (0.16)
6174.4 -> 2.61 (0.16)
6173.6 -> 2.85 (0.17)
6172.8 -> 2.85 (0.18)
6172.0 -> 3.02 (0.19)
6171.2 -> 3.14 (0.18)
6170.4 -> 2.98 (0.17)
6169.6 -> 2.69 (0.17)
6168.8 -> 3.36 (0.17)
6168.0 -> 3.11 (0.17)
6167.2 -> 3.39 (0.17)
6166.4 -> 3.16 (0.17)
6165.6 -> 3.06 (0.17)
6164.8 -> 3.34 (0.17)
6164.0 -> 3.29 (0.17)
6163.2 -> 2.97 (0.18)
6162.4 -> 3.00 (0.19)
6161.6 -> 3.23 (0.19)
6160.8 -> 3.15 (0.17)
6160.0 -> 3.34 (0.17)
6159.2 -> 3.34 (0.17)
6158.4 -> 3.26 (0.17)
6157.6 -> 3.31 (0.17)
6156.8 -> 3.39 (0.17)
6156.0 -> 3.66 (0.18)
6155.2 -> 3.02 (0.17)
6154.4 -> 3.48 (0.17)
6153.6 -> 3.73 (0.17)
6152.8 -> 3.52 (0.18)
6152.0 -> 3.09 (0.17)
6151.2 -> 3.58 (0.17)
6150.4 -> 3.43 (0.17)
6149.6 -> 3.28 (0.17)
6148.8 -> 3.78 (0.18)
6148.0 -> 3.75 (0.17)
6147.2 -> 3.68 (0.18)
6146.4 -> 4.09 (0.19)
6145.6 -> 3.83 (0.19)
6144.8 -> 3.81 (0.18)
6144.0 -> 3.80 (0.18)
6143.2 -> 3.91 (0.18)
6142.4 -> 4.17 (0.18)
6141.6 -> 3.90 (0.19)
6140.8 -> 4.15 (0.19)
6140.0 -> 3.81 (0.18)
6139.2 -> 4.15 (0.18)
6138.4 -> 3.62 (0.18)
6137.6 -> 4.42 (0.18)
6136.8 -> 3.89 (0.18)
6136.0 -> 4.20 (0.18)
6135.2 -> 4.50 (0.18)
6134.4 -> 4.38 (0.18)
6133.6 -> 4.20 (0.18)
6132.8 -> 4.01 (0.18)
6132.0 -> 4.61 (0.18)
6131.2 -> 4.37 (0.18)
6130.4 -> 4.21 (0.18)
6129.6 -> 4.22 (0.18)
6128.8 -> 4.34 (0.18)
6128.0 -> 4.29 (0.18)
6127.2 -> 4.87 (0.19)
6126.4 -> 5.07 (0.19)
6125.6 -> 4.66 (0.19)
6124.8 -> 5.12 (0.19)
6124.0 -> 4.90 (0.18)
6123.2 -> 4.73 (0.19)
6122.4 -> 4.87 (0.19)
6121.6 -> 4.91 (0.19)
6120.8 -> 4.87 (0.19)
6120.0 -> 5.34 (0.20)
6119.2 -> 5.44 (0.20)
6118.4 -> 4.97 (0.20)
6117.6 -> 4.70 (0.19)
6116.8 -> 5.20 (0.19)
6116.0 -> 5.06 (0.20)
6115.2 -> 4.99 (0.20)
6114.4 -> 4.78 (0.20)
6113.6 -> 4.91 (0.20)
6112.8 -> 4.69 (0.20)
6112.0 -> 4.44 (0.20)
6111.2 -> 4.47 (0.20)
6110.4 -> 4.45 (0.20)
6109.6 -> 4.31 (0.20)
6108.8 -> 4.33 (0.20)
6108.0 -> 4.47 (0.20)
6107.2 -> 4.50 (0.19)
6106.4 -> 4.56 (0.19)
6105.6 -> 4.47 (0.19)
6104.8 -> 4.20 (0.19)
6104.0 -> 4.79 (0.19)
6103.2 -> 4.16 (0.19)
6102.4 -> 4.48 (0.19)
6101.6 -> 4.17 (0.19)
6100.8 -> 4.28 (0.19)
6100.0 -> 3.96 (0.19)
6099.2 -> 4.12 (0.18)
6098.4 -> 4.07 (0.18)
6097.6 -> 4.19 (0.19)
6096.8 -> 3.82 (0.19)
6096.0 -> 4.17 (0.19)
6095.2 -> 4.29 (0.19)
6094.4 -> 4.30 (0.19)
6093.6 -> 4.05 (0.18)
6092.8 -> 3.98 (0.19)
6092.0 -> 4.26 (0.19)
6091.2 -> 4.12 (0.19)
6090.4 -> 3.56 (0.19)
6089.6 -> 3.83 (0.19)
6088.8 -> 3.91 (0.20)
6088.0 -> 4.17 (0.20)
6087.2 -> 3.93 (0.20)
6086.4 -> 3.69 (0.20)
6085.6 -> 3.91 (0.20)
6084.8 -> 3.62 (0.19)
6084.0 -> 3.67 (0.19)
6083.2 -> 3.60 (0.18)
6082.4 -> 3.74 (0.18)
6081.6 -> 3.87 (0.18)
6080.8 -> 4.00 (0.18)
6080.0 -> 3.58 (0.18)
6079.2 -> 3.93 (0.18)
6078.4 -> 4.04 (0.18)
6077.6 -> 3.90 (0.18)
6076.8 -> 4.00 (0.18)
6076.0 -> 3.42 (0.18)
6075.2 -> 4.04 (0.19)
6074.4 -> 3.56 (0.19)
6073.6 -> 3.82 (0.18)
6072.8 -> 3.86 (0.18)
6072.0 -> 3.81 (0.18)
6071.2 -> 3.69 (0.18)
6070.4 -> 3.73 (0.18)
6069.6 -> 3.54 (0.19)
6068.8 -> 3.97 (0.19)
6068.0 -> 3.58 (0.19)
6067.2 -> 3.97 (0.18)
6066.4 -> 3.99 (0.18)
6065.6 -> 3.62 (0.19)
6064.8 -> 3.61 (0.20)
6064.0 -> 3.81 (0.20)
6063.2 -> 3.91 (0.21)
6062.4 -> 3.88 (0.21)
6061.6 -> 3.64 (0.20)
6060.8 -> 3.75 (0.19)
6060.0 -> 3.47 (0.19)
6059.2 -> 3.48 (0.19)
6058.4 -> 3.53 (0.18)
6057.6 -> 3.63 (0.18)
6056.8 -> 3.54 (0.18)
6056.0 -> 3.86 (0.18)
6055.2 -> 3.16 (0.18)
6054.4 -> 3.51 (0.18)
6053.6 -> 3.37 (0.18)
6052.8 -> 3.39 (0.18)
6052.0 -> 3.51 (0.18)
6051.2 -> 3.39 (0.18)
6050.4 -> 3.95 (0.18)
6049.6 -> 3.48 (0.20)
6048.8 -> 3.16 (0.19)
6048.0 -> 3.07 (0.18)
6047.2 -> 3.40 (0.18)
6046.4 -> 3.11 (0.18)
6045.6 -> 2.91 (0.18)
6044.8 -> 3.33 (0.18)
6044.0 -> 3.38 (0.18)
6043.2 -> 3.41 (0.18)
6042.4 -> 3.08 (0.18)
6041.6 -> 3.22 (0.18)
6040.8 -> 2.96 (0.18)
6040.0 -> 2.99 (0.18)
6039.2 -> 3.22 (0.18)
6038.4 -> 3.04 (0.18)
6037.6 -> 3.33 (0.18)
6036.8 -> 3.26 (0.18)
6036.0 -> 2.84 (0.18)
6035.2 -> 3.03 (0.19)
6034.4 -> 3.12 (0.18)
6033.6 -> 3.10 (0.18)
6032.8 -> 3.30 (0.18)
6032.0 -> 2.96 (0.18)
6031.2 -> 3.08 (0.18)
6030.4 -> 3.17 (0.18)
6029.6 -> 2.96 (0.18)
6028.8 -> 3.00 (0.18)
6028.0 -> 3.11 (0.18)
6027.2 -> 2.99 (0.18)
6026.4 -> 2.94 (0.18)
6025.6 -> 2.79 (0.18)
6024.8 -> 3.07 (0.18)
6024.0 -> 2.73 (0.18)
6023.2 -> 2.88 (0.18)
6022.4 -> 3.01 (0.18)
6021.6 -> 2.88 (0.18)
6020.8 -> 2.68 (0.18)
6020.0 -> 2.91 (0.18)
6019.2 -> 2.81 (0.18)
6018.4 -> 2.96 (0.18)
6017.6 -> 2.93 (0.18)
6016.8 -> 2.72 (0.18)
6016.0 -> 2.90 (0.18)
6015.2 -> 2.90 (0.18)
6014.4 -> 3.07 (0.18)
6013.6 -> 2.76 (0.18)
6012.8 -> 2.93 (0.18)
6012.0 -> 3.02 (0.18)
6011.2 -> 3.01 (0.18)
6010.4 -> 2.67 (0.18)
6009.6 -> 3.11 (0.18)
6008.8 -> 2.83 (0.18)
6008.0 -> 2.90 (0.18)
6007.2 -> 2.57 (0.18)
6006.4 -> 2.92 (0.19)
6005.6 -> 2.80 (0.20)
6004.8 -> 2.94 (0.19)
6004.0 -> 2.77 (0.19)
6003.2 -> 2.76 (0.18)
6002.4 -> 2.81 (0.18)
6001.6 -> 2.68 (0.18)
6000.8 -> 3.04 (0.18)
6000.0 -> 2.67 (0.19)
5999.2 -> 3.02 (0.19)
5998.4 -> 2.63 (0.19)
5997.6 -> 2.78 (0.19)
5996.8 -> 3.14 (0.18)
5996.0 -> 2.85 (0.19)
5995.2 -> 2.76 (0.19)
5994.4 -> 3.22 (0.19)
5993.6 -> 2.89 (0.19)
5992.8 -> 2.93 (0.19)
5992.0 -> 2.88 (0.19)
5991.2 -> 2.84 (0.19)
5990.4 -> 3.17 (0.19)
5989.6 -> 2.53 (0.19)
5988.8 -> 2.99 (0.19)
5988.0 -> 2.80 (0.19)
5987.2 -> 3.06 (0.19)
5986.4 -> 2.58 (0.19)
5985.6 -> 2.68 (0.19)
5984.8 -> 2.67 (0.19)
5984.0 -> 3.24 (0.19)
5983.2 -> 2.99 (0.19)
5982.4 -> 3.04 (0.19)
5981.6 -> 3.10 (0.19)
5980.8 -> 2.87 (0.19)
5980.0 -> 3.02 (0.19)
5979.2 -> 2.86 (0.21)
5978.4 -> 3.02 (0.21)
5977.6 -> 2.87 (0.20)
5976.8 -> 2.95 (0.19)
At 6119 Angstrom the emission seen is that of C III]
